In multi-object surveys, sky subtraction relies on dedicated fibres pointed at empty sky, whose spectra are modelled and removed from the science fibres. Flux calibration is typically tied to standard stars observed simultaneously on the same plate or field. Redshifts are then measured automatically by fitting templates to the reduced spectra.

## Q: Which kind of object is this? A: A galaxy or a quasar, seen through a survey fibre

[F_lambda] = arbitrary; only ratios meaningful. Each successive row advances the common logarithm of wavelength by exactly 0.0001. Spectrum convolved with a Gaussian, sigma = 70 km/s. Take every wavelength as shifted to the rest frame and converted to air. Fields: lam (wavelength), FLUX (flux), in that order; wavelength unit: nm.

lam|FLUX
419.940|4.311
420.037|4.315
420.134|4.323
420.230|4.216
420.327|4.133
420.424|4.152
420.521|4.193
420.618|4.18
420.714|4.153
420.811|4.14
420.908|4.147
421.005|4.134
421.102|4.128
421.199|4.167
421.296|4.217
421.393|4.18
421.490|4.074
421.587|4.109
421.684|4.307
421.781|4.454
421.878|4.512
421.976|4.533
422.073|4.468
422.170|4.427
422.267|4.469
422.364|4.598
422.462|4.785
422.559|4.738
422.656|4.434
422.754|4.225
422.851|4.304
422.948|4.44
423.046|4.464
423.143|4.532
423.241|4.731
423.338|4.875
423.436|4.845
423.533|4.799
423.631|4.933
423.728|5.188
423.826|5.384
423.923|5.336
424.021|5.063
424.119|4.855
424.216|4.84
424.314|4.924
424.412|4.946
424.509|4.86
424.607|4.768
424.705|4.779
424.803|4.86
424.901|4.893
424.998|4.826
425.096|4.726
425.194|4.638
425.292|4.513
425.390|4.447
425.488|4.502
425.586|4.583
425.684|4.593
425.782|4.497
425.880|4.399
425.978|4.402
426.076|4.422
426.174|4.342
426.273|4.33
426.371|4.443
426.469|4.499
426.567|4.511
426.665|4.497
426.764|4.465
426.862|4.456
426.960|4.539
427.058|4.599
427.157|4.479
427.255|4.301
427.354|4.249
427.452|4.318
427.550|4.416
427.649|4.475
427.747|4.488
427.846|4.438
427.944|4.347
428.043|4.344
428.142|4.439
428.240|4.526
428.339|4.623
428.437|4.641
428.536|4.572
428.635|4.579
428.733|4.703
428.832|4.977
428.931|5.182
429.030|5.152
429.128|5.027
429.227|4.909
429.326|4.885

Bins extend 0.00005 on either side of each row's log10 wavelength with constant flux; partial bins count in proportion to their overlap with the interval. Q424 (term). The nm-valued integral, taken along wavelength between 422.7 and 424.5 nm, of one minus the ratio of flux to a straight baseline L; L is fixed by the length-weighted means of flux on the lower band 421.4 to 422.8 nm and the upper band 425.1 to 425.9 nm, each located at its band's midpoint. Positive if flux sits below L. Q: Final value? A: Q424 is -0.14 nm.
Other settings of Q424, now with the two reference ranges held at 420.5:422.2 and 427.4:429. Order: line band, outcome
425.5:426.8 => 0.00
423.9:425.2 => -0.14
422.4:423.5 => -0.07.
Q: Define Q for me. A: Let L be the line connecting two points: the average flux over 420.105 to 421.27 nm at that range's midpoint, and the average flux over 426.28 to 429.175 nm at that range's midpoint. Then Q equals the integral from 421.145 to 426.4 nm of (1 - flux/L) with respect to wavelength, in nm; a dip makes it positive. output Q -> -0.33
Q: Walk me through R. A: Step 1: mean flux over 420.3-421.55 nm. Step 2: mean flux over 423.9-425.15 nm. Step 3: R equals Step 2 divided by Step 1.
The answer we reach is 1.18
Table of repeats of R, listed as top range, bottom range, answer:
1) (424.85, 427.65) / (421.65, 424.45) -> 0.96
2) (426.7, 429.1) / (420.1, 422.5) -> 1.06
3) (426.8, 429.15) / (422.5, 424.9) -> 0.95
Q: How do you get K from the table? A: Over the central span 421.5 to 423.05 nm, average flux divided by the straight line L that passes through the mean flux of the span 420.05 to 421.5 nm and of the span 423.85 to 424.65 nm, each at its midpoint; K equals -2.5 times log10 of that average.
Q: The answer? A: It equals 0.02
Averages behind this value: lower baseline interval 4.18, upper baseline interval 4.97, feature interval 4.44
